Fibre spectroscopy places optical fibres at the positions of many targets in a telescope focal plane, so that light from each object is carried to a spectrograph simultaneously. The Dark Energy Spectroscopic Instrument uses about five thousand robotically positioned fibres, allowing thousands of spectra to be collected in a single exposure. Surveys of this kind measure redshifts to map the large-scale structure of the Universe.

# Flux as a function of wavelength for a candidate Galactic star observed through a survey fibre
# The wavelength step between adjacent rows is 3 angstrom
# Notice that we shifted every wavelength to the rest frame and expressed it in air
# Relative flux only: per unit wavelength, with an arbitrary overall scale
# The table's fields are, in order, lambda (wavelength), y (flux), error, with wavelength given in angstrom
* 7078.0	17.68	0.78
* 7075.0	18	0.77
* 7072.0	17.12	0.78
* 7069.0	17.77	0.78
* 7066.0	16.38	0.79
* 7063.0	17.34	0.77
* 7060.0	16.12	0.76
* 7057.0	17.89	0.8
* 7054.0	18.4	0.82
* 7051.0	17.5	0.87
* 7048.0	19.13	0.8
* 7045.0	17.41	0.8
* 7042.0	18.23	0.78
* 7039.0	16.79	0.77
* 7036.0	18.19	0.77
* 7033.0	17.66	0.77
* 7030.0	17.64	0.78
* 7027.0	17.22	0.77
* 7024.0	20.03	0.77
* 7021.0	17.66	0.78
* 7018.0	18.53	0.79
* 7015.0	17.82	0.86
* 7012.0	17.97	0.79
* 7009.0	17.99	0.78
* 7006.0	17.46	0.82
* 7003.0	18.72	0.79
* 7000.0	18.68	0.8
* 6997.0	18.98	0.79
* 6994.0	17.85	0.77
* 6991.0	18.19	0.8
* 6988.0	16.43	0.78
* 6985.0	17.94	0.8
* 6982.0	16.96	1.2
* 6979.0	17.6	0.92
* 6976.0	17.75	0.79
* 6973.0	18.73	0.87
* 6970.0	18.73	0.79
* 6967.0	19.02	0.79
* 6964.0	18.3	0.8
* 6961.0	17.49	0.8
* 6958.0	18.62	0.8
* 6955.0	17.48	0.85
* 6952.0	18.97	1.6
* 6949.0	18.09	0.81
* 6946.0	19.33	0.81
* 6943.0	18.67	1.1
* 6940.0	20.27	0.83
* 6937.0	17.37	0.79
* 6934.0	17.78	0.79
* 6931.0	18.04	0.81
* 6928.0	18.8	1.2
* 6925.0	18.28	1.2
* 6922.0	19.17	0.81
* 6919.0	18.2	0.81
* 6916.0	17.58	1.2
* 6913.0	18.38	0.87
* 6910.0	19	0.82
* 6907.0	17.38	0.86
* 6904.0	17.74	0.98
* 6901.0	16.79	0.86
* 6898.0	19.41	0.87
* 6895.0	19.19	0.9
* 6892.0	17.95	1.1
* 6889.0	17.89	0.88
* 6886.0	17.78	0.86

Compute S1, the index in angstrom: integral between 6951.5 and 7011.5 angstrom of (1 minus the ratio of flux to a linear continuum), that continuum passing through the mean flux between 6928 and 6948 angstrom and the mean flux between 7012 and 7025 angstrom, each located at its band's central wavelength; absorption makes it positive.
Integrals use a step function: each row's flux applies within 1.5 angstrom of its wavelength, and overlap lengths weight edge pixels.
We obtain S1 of 1.3 angstrom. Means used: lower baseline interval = 18.6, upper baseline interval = 18.4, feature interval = 18.1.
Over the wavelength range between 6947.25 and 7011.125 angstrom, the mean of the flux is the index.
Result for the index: 18.1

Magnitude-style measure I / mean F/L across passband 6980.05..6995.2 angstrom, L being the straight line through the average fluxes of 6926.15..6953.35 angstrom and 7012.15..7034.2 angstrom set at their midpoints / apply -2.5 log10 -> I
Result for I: 0.05 mag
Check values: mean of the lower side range 18.6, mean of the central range 17.5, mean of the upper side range 18.1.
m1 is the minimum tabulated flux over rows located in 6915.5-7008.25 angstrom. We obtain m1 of 16.43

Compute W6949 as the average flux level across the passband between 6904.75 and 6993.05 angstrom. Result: 18.2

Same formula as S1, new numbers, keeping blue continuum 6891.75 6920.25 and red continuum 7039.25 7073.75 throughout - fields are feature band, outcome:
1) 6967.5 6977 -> -0.3 angstrom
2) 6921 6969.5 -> -1.3 angstrom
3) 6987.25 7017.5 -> -0.5 angstrom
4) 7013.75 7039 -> -0.5 angstrom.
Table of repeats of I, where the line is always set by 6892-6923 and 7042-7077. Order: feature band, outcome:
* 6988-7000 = -0.016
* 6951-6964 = -0.006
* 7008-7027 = -0.029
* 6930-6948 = -0.027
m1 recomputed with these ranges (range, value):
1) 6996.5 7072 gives 16.12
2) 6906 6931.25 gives 17.38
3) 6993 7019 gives 17.46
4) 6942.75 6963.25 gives 17.48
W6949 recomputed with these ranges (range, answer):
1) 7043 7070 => 17.6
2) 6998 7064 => 17.9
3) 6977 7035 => 18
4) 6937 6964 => 18.5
